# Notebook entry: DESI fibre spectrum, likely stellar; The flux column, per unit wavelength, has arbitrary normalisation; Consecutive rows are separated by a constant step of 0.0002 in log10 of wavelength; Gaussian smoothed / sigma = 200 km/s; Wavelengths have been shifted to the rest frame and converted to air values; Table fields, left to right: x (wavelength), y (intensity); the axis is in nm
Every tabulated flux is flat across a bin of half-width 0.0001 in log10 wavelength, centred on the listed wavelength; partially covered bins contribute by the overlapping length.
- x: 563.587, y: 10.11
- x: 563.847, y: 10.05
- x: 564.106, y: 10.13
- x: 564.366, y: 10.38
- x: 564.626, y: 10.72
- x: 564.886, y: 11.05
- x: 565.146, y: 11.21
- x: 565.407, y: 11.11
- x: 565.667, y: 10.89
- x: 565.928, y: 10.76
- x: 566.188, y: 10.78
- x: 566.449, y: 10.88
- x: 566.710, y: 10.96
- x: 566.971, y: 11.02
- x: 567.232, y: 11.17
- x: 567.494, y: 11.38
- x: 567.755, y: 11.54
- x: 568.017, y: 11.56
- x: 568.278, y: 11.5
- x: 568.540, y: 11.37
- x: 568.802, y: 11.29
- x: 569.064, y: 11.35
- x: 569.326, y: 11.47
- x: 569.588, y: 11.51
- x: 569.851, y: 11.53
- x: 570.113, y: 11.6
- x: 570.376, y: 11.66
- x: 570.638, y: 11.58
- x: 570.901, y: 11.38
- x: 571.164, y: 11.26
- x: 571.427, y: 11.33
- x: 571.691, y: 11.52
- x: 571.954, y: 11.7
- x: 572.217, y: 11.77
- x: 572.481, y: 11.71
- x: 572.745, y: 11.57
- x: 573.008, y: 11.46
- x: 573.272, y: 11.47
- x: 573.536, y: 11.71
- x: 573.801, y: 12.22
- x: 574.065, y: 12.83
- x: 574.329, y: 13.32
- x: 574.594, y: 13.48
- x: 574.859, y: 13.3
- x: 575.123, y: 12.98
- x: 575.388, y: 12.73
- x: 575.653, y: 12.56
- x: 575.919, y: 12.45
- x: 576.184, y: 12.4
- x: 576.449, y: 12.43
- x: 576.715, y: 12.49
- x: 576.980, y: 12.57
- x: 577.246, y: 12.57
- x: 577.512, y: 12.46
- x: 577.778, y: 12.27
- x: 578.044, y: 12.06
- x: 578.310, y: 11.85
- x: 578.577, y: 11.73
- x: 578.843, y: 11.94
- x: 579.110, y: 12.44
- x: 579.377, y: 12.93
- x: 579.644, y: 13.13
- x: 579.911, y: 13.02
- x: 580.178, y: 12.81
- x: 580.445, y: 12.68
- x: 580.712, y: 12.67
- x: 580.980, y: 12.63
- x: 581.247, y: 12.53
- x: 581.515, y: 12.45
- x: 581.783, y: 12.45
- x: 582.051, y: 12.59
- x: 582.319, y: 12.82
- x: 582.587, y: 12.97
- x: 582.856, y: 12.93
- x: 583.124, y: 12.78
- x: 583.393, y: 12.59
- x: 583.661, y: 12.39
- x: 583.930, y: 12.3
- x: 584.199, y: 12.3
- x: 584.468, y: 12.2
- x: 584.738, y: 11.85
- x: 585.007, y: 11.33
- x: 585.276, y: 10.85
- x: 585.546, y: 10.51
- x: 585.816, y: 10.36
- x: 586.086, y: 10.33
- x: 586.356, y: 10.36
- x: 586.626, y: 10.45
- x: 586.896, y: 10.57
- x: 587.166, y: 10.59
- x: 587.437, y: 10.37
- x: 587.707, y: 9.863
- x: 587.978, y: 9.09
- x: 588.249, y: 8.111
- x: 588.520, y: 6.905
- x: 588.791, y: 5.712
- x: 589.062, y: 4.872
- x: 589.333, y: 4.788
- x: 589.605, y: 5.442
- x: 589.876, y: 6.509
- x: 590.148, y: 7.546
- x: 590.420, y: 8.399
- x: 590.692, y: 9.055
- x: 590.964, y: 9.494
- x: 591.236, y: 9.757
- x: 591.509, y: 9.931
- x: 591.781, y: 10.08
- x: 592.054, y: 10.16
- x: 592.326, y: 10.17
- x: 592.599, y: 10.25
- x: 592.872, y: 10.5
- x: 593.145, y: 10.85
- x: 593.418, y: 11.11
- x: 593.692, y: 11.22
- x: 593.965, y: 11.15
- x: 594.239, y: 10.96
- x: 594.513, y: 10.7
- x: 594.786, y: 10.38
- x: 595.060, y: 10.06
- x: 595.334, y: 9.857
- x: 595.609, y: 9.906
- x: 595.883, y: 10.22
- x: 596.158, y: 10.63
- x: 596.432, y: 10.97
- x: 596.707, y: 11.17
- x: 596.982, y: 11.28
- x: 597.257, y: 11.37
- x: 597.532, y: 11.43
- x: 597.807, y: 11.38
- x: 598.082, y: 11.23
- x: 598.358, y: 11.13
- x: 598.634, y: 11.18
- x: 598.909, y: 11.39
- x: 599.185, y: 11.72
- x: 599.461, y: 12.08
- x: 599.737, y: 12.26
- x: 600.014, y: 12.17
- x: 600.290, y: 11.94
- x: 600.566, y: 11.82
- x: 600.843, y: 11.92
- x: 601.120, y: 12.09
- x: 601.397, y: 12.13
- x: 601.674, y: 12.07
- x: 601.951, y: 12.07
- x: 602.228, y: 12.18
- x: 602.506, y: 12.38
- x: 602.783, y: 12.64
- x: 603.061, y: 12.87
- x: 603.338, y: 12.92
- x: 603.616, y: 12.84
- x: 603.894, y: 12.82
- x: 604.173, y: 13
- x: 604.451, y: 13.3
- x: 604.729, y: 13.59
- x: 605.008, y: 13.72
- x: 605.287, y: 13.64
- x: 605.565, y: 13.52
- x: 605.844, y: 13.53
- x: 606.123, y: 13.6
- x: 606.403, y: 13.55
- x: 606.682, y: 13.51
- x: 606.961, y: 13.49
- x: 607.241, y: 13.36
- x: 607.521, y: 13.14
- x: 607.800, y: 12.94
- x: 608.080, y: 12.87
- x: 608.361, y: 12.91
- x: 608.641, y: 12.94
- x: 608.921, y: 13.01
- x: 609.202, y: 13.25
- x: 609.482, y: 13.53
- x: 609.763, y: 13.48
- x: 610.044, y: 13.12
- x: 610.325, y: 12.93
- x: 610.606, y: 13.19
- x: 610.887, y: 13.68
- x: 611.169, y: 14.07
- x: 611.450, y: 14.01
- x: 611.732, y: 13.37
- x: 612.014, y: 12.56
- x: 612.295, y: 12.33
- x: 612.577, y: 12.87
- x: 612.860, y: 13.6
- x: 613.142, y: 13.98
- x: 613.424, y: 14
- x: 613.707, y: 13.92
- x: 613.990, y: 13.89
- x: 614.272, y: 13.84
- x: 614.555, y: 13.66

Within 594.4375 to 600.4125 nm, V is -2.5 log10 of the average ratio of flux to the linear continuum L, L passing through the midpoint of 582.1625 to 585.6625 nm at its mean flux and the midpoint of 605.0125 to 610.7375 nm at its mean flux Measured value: 0.15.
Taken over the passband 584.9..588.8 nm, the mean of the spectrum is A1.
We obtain 9.81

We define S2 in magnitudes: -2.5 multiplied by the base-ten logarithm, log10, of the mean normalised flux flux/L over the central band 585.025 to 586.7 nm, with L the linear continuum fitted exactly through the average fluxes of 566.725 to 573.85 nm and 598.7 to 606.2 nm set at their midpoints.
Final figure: 0.14 mag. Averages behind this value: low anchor 11.5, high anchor 12.6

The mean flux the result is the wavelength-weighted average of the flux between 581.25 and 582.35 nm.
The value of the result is 12.5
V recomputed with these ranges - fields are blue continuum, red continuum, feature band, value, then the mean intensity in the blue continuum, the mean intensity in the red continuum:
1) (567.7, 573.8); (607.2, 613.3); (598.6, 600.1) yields 0.083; 11.5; 13.2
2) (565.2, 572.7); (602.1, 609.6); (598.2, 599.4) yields 0.127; 11.3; 13.2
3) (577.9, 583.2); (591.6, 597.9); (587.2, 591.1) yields 0.435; 12.6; 10.7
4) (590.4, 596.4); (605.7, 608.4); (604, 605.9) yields -0.051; 10.3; 13.3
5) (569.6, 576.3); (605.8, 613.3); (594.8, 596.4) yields 0.247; 12.1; 13.3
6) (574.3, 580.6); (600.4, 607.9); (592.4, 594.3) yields 0.180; 12.6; 12.9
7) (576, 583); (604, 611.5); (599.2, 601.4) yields 0.096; 12.5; 13.4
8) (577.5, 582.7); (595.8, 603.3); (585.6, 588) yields 0.190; 12.5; 11.7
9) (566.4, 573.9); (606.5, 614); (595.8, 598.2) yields 0.148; 11.5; 13.3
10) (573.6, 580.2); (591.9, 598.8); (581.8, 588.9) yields 0.082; 12.6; 10.8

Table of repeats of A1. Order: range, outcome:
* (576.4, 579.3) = 12.3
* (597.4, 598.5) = 11.3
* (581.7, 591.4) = 10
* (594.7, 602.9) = 11.4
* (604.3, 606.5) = 13.6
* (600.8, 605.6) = 12.8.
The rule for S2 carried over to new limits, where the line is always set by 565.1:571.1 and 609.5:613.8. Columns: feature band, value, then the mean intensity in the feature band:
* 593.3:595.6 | 0.18 mag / 10.6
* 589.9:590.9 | 0.45 mag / 8.21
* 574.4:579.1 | -0.07 mag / 12.5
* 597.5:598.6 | 0.13 mag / 11.3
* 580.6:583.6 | -0.06 mag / 12.7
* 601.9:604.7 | 0.02 mag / 12.8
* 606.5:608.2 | 0.00 mag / 13.2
